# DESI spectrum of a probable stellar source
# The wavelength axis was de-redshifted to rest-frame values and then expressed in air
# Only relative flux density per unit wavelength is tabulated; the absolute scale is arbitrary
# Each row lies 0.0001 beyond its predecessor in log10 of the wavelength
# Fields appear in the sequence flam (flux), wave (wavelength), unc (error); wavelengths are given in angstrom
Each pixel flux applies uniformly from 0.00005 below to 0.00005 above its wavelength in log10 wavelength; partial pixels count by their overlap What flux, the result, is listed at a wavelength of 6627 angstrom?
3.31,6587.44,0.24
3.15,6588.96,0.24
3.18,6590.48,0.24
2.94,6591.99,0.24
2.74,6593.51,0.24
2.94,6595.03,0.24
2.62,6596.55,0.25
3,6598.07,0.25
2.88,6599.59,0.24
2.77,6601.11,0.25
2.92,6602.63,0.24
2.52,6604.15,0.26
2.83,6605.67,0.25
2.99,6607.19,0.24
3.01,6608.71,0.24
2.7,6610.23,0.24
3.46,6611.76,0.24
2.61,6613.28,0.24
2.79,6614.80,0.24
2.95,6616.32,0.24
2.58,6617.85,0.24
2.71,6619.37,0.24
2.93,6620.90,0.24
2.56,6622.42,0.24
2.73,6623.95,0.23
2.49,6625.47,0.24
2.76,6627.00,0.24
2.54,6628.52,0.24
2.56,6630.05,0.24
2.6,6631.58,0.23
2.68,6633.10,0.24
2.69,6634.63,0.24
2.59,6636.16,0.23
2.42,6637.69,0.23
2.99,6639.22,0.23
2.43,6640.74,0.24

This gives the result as 2.76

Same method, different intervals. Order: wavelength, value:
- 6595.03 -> 2.94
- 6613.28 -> 2.61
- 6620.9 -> 2.93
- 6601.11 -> 2.77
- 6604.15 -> 2.52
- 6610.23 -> 2.7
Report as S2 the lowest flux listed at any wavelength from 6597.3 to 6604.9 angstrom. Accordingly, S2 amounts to 2.52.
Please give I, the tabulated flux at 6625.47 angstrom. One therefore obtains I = 2.49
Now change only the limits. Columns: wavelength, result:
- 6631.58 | 2.6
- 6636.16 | 2.59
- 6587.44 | 3.31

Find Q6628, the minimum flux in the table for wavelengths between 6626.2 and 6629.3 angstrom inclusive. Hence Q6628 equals 2.54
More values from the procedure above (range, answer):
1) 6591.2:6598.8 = 2.62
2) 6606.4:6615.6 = 2.61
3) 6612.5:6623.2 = 2.56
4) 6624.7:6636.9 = 2.49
